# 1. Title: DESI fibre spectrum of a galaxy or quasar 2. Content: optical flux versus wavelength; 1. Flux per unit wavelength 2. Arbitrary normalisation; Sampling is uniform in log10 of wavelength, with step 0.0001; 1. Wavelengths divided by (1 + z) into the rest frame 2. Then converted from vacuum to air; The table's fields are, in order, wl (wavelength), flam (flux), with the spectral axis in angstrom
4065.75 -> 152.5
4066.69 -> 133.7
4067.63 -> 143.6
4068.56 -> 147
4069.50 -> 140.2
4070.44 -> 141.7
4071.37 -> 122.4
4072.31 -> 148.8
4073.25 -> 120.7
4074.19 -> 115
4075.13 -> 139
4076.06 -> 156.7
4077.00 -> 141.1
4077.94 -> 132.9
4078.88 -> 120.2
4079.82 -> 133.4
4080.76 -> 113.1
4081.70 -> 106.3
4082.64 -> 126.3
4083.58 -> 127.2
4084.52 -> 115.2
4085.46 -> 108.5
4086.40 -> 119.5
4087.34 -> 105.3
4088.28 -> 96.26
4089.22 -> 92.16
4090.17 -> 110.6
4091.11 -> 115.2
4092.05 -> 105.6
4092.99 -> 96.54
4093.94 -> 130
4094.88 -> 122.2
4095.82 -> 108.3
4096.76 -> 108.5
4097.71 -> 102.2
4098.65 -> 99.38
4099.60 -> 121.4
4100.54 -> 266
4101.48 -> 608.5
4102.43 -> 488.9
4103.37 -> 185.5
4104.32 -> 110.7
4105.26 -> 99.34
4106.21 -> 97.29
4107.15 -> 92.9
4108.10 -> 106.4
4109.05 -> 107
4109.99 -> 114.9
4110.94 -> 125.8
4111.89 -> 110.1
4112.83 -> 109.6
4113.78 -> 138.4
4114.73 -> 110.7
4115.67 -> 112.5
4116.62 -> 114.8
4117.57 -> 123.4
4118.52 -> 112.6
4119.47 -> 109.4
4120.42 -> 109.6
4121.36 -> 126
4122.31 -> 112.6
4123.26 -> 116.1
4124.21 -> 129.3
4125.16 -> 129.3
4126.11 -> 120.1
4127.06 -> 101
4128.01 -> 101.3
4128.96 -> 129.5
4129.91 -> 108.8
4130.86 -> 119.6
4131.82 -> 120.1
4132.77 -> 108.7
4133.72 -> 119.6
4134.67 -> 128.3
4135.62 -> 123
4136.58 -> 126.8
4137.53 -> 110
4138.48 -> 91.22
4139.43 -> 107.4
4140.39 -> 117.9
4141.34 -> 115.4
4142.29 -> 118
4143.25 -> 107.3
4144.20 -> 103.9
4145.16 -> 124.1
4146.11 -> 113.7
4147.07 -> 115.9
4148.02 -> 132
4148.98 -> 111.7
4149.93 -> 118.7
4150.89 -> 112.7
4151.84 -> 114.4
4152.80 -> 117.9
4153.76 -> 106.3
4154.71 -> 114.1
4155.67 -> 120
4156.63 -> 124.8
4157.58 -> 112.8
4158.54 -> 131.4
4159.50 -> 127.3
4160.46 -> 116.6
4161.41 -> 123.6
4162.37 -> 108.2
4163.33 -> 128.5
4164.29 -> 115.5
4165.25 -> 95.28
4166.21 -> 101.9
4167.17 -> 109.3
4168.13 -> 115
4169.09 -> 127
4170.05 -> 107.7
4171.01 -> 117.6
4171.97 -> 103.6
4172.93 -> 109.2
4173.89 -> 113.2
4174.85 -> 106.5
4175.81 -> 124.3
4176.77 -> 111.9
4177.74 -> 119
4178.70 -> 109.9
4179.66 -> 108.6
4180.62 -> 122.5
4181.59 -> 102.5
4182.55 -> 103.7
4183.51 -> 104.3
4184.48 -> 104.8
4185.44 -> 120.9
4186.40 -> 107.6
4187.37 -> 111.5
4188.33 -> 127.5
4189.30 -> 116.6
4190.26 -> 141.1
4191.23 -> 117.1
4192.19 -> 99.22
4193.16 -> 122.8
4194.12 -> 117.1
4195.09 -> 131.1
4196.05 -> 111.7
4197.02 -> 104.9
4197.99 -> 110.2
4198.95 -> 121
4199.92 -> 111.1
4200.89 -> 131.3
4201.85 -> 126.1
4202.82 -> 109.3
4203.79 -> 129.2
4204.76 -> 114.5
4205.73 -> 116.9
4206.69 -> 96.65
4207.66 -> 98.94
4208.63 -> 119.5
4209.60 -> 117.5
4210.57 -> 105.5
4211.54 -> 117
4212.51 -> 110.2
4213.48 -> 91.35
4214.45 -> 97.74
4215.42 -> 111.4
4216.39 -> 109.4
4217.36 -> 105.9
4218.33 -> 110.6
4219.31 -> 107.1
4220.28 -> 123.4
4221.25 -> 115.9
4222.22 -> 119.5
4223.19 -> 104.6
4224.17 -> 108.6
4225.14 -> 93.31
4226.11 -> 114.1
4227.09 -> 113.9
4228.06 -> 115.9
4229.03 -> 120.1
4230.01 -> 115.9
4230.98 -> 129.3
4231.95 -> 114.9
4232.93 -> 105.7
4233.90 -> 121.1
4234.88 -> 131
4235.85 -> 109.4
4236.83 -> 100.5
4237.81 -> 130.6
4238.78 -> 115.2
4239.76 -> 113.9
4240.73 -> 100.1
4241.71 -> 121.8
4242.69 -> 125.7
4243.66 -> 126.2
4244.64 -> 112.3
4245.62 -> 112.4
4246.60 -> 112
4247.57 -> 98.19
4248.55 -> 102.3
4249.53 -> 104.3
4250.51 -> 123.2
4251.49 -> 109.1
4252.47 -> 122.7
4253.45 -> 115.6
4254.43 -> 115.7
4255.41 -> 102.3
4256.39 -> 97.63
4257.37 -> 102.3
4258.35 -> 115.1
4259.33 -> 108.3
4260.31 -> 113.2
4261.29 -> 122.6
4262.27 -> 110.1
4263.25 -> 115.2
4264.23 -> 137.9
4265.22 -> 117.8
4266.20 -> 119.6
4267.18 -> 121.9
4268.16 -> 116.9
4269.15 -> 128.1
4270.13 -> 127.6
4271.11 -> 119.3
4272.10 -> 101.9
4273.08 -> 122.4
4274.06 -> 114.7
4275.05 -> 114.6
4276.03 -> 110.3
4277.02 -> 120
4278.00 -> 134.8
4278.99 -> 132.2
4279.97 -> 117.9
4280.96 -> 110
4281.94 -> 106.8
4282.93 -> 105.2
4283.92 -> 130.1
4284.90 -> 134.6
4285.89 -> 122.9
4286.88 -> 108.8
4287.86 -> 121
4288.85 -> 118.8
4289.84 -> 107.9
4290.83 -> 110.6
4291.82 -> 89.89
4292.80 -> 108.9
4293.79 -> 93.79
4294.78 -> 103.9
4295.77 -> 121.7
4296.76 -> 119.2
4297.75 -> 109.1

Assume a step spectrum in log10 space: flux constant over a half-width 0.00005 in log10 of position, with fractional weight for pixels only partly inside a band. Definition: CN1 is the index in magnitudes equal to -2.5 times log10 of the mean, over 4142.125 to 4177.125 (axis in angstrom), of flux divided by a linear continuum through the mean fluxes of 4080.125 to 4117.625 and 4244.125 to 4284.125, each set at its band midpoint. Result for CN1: 0.13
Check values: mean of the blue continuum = 139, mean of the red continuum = 115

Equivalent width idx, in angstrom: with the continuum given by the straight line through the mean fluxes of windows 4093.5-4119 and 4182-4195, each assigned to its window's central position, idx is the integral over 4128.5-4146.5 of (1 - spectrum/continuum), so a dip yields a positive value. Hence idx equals 3.0 angstrom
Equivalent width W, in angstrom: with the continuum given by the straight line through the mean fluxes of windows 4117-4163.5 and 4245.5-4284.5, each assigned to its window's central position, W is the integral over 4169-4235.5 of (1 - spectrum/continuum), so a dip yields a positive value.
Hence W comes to 1.4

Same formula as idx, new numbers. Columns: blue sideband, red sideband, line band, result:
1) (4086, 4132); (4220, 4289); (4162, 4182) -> 2.25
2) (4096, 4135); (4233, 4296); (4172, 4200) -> 3.08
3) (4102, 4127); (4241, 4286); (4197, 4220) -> 1.86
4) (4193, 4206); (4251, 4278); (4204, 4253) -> 2.01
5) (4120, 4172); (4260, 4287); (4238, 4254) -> 0.66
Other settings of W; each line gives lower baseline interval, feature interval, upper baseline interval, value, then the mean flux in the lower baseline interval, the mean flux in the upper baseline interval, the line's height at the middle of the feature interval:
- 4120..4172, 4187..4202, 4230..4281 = -0.35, 116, 116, 116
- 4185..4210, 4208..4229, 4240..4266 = 0.93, 117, 113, 115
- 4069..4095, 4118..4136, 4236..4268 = 0.36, 121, 114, 119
